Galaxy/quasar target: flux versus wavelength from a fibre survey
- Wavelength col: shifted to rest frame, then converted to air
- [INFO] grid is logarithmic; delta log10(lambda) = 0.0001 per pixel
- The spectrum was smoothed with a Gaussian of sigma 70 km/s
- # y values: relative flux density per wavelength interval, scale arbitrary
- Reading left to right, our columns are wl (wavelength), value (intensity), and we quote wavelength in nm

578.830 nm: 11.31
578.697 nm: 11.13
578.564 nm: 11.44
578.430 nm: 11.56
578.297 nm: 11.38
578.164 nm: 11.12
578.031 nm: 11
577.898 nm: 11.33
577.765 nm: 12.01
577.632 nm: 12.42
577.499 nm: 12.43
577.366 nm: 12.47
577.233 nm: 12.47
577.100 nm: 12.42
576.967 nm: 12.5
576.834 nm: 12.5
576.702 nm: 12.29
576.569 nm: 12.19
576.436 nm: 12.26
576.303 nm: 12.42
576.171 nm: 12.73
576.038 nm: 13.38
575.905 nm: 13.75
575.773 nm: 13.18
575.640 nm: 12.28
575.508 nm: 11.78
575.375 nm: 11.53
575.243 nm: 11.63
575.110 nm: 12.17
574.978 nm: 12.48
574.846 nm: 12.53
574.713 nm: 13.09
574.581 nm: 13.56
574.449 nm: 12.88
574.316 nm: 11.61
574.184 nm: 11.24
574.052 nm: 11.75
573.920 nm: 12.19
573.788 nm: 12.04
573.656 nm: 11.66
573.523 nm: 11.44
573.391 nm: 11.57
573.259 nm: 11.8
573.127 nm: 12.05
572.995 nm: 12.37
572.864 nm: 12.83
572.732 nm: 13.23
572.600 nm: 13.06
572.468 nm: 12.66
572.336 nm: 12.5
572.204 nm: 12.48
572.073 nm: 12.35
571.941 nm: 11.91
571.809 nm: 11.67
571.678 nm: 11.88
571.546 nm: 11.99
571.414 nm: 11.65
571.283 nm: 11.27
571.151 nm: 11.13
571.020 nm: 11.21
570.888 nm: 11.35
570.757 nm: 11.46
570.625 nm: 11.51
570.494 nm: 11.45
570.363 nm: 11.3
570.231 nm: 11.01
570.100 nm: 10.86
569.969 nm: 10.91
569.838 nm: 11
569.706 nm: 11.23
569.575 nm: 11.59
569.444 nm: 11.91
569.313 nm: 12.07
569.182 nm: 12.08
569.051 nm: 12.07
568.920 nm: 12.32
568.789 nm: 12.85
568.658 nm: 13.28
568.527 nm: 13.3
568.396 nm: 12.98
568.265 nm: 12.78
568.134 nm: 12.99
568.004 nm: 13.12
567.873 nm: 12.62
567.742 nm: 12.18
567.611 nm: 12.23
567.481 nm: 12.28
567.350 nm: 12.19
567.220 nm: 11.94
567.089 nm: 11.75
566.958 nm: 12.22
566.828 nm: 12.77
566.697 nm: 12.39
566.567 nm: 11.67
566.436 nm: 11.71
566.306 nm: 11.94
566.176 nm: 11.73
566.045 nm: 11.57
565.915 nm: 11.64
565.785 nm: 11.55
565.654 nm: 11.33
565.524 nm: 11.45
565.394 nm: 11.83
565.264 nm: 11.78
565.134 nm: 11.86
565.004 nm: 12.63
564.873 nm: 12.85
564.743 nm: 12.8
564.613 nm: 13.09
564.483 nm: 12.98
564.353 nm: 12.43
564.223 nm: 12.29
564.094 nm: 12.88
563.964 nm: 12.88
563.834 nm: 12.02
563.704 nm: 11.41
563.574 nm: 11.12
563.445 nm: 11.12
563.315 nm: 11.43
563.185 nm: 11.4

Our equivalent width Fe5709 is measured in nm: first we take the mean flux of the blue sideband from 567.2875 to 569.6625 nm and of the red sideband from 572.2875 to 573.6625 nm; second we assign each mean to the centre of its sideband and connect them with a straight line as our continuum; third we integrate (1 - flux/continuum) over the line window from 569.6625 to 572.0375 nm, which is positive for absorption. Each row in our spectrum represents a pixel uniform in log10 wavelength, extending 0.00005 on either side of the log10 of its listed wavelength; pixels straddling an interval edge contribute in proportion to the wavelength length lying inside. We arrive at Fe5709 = 0.19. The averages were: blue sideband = 12.5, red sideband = 12.3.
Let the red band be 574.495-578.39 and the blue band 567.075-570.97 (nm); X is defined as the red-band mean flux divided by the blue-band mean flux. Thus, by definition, 1.0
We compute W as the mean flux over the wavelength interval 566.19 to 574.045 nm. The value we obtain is 12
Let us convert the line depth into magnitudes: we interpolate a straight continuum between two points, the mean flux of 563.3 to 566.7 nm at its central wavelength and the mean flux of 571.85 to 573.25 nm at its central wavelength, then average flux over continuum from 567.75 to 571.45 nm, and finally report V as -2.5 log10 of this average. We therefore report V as 0.04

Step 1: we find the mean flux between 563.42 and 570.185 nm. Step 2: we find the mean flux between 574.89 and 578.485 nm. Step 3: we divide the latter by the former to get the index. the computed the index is 1.0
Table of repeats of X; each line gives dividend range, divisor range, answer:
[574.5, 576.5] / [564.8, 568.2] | 1.04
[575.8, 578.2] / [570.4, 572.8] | 1.04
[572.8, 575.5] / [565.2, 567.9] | 1.02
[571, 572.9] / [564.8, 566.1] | 1.02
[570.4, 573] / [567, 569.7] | 0.97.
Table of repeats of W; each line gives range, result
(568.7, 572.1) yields 11.6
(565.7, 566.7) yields 11.7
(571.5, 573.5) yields 12.3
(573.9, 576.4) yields 12.4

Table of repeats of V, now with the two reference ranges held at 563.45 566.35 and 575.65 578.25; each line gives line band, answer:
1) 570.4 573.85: 0.03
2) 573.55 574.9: 0.01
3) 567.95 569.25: -0.05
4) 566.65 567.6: -0.01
